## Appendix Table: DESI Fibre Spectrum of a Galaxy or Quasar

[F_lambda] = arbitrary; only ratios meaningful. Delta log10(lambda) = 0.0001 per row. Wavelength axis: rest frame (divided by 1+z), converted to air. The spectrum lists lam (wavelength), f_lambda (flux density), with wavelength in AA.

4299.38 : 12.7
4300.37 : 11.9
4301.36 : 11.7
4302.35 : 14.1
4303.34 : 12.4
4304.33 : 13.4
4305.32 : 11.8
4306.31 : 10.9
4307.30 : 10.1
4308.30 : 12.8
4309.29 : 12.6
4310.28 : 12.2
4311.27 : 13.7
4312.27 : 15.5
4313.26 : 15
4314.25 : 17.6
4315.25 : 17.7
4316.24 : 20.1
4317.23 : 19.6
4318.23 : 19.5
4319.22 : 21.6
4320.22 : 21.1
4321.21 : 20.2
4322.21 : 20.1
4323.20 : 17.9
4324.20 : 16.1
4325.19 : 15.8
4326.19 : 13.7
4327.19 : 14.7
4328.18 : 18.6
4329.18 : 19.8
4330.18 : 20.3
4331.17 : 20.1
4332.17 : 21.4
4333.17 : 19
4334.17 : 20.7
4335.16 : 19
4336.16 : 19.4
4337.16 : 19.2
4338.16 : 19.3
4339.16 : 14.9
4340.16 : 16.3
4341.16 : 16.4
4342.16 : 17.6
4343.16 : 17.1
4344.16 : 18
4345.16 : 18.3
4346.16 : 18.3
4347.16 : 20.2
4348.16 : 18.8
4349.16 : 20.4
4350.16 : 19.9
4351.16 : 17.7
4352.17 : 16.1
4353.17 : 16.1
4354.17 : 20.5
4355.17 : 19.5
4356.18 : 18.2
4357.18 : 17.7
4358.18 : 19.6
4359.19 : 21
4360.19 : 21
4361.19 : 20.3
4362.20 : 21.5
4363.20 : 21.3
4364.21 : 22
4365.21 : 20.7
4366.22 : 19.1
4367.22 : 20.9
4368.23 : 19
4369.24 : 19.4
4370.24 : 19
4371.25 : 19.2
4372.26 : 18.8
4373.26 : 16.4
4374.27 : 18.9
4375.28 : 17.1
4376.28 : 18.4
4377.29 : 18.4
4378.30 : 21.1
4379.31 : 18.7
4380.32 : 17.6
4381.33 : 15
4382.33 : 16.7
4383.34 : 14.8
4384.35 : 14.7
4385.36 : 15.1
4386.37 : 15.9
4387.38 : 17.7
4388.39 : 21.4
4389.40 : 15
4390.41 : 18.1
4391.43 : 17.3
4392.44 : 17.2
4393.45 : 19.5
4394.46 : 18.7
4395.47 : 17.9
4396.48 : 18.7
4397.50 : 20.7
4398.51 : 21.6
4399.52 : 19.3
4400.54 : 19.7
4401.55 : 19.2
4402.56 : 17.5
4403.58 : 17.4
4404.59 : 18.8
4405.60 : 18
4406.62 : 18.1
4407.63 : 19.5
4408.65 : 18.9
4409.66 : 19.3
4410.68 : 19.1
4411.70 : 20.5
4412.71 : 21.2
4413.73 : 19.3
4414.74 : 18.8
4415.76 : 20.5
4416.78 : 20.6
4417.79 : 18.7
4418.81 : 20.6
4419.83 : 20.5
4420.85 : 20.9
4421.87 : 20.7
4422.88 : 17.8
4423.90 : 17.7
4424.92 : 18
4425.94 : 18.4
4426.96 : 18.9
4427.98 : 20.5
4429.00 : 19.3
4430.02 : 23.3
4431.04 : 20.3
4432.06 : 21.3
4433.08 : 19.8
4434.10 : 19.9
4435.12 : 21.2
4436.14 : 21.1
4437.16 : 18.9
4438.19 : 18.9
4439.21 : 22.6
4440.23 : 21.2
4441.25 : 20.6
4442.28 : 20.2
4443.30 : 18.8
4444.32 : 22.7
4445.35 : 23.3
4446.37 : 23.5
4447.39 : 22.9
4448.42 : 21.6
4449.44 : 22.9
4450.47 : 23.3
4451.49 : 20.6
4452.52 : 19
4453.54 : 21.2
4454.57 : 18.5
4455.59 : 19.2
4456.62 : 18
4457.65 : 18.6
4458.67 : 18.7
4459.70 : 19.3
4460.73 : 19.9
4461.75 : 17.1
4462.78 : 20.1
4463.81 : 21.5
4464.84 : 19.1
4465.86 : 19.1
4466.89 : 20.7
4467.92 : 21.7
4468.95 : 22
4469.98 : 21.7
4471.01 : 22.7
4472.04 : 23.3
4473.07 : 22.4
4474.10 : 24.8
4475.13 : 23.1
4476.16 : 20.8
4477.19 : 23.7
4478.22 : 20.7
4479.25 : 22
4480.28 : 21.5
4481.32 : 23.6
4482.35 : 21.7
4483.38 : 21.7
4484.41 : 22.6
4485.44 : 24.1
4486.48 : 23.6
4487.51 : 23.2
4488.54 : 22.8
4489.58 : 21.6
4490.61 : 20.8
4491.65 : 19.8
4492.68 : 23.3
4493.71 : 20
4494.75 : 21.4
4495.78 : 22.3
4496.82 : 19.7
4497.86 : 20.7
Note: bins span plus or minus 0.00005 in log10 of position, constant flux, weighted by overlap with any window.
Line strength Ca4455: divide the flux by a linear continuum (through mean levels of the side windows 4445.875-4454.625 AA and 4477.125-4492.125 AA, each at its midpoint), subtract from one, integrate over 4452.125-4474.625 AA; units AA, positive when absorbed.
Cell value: 1.5 AA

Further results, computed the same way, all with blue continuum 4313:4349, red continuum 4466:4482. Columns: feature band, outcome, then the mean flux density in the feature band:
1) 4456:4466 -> 1.3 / 19.1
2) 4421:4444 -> 1.2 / 20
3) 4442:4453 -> -0.1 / 21.7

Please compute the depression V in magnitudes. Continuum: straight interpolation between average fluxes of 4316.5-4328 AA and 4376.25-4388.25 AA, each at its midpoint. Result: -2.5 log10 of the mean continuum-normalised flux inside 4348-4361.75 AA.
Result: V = -0.09 mag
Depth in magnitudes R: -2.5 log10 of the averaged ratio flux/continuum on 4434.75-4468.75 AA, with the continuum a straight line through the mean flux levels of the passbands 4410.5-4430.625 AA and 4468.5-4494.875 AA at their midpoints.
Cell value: 0.028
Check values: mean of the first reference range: 19.8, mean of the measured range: 20.5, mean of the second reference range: 22.3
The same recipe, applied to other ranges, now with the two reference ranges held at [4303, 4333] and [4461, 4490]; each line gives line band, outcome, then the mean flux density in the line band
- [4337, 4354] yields -0.03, 17.9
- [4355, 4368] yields -0.12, 20.2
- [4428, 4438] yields 0.00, 20.5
